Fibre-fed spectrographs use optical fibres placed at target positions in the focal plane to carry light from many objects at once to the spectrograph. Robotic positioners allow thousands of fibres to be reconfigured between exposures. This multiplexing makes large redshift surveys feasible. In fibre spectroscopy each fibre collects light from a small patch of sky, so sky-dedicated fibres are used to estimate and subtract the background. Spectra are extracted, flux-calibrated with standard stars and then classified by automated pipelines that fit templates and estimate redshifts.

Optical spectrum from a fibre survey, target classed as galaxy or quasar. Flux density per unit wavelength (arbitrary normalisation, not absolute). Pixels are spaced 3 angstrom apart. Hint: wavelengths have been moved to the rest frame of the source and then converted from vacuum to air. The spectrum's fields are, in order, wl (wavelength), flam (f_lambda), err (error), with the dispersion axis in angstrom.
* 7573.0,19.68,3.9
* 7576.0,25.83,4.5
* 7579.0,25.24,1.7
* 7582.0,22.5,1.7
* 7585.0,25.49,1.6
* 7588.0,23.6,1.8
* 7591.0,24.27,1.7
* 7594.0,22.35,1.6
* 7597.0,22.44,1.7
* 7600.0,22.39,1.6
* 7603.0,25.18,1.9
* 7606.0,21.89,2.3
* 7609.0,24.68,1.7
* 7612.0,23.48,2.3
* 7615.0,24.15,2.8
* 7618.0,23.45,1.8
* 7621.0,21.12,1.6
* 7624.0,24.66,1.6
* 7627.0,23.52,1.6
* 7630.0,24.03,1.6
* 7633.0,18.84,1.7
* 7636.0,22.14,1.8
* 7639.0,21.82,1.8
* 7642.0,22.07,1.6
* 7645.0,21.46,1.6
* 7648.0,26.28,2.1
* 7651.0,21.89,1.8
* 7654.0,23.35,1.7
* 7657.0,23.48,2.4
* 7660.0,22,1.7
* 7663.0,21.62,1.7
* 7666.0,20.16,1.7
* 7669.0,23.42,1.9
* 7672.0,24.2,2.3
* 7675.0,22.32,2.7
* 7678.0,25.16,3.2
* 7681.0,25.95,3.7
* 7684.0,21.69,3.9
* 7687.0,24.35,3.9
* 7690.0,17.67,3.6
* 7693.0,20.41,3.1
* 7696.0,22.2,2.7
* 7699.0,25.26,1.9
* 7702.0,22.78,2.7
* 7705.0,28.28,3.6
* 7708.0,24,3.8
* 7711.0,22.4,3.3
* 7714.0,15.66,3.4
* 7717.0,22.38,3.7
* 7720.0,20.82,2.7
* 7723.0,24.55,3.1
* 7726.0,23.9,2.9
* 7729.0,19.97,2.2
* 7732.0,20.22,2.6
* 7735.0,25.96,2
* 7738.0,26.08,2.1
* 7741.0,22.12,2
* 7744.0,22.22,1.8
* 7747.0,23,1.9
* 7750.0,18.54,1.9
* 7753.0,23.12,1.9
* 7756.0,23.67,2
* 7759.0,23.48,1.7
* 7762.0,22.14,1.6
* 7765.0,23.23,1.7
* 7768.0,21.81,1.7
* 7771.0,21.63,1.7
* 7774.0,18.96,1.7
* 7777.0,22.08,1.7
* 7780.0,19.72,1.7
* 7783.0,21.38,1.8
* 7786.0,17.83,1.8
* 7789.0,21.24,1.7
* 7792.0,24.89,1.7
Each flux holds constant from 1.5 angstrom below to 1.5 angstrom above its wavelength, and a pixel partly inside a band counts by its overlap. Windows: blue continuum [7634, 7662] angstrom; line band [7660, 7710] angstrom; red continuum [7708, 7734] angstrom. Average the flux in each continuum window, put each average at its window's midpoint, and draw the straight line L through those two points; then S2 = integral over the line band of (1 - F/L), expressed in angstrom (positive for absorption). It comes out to -2.3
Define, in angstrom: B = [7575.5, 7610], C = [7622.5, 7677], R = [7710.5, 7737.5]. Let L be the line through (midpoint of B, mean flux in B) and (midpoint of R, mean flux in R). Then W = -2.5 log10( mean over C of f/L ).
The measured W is 0.01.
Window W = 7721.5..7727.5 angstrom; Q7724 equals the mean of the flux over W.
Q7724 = 24.2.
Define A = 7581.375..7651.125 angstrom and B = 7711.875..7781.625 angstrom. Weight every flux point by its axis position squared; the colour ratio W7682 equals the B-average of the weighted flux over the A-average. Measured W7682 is 0.98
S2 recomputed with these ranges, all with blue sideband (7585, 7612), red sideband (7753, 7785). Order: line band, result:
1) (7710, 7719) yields 0.9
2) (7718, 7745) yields -0.9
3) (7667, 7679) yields -0.4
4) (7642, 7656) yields -0.1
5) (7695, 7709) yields -1.3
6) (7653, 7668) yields 0.5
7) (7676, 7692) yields -0.2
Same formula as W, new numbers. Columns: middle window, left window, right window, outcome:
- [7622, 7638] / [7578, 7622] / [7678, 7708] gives 0.04 mag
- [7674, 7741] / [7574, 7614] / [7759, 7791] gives -0.03 mag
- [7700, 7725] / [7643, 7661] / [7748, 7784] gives -0.02 mag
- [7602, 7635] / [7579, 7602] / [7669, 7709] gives 0.01 mag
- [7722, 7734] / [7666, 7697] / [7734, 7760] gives 0.03 mag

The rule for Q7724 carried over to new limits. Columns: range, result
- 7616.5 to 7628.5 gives 23.2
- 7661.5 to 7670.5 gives 21.7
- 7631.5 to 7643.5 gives 21.2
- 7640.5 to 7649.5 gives 23.3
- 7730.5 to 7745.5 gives 23.3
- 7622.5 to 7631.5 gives 24.1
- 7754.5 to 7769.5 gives 22.9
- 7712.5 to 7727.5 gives 21.5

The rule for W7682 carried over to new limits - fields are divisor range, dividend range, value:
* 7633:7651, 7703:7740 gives 1.04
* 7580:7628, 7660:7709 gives 1.00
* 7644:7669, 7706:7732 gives 0.98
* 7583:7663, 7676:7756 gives 1.01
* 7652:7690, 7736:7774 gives 1.00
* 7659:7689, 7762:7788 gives 0.93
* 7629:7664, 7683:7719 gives 1.01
